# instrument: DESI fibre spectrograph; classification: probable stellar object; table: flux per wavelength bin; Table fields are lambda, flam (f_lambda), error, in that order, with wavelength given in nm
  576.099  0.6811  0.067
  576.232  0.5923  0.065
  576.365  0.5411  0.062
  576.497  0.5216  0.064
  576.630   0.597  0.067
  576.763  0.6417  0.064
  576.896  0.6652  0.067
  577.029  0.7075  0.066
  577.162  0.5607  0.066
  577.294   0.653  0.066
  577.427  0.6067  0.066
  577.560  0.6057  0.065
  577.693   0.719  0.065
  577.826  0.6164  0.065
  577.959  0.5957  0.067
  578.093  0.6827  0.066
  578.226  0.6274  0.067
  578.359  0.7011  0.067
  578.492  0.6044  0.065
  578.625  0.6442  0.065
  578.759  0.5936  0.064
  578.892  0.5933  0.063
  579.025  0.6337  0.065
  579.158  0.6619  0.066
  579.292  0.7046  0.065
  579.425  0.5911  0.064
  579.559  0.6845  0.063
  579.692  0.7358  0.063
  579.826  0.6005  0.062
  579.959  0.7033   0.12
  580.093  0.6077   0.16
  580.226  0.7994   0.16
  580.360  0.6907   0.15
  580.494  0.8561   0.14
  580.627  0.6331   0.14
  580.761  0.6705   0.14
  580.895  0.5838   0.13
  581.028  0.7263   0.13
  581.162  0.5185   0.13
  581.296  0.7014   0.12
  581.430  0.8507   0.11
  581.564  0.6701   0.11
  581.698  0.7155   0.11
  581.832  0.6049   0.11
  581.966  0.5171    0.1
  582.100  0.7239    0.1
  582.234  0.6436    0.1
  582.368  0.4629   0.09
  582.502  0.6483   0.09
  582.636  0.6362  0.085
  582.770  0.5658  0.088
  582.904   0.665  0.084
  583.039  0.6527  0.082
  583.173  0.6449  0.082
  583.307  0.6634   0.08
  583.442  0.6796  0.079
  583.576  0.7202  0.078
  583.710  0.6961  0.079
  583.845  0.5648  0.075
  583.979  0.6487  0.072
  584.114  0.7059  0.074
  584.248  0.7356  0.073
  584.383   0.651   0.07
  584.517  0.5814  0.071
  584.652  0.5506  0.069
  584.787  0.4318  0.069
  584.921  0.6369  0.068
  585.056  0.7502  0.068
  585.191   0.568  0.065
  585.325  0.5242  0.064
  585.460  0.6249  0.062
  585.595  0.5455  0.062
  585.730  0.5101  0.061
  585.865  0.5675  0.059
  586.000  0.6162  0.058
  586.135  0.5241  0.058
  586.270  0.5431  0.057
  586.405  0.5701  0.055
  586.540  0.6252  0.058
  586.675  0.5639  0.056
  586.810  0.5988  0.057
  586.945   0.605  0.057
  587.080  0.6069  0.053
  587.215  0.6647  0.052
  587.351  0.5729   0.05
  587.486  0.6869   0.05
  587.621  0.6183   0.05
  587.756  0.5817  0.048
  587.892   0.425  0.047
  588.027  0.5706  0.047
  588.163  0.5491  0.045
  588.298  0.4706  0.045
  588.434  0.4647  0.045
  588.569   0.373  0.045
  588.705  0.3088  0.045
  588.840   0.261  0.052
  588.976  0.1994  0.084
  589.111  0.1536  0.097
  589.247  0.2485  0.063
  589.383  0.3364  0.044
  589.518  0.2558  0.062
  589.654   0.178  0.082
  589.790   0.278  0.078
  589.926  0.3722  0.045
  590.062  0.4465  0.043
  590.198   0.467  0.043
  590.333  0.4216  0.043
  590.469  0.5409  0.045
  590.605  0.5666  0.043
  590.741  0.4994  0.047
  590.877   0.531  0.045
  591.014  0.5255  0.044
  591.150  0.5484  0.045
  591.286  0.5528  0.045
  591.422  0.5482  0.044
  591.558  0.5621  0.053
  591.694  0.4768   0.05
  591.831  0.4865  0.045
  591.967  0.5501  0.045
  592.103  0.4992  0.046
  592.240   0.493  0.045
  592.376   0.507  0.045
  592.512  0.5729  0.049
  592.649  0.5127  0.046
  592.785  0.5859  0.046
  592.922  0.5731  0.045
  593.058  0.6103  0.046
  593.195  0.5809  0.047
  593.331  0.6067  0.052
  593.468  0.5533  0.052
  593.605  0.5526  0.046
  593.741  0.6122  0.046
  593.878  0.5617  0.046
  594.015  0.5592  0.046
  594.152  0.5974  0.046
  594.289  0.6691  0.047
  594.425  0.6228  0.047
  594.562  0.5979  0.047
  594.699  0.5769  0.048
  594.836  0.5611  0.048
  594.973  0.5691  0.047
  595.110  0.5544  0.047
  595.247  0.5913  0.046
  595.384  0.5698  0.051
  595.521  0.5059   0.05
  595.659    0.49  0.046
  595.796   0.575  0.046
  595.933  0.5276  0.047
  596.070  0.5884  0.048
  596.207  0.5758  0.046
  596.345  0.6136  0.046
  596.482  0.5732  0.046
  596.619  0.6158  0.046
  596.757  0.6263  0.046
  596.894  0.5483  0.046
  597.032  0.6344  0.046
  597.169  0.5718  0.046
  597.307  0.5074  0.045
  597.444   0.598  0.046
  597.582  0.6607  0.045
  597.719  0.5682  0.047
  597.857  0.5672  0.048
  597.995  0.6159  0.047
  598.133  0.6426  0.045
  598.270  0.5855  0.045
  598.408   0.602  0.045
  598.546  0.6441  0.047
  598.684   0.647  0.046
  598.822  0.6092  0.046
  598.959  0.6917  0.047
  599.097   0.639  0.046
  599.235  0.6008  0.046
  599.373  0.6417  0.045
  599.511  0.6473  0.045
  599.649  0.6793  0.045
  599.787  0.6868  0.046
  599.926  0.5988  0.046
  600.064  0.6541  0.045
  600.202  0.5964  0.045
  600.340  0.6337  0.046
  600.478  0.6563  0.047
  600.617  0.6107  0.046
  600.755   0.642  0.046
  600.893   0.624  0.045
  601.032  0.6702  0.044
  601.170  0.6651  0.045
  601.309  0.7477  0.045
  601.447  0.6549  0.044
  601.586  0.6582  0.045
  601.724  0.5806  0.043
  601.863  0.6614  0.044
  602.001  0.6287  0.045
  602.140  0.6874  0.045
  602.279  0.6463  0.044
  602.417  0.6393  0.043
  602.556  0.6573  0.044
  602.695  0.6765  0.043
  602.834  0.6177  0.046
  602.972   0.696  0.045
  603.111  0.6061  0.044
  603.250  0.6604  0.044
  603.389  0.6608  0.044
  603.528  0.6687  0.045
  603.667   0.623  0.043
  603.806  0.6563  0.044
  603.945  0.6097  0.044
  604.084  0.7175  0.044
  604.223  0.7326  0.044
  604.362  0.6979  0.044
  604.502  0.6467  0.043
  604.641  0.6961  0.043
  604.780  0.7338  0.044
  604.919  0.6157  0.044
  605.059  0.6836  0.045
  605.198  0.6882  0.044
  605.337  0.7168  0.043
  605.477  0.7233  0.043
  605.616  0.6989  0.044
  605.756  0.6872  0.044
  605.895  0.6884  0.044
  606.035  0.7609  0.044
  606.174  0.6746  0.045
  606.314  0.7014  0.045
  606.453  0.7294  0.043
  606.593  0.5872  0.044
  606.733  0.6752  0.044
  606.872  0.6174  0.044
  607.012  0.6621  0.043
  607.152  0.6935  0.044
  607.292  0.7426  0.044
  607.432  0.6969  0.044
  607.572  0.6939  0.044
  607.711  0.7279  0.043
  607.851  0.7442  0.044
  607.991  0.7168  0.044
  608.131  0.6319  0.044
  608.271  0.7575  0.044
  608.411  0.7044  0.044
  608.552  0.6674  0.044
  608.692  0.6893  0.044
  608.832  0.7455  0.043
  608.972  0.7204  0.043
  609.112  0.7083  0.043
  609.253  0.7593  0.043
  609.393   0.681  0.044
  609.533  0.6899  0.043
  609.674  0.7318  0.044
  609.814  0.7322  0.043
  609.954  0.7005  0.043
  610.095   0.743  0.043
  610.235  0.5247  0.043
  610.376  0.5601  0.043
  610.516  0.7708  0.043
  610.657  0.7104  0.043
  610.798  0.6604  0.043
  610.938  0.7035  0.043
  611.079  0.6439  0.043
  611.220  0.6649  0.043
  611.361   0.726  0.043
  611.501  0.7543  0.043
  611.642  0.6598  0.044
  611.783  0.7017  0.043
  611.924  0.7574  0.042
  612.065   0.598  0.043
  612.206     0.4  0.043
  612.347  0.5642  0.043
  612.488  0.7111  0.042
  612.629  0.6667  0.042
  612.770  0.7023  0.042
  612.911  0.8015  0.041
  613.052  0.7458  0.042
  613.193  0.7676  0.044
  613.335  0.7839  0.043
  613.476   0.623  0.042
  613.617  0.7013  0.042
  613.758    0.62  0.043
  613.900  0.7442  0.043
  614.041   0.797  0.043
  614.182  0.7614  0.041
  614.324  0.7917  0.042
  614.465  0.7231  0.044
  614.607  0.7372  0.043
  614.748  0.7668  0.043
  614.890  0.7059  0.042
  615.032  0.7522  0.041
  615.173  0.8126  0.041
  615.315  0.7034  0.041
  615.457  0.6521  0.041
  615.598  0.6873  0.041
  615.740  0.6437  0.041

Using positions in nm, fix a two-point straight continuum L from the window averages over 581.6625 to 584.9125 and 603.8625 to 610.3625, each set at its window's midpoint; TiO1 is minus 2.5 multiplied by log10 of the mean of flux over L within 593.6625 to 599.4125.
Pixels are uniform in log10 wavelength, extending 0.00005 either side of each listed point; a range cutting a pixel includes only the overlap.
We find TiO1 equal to 0.12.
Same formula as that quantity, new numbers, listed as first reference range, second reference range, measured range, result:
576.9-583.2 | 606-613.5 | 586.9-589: 0.299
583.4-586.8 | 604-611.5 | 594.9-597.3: 0.139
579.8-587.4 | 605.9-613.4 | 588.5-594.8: 0.326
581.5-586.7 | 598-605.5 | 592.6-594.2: 0.106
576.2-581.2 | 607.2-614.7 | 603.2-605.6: 0.015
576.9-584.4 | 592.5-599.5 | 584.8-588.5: 0.099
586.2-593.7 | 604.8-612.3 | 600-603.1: -0.061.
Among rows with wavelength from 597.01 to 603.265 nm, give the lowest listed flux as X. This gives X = 0.5074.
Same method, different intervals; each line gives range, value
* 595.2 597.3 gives 0.49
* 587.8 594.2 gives 0.1536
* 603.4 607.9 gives 0.5872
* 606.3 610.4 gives 0.5247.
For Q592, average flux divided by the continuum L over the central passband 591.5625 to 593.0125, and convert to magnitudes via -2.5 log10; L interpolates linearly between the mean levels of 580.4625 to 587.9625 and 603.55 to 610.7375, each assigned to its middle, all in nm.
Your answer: 0.22 mag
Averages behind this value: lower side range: 0.621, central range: 0.529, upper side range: 0.691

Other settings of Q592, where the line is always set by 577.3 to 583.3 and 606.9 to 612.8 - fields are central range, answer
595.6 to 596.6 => 0.181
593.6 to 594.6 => 0.117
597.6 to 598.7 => 0.106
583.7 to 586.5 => 0.108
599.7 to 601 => 0.066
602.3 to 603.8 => 0.044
